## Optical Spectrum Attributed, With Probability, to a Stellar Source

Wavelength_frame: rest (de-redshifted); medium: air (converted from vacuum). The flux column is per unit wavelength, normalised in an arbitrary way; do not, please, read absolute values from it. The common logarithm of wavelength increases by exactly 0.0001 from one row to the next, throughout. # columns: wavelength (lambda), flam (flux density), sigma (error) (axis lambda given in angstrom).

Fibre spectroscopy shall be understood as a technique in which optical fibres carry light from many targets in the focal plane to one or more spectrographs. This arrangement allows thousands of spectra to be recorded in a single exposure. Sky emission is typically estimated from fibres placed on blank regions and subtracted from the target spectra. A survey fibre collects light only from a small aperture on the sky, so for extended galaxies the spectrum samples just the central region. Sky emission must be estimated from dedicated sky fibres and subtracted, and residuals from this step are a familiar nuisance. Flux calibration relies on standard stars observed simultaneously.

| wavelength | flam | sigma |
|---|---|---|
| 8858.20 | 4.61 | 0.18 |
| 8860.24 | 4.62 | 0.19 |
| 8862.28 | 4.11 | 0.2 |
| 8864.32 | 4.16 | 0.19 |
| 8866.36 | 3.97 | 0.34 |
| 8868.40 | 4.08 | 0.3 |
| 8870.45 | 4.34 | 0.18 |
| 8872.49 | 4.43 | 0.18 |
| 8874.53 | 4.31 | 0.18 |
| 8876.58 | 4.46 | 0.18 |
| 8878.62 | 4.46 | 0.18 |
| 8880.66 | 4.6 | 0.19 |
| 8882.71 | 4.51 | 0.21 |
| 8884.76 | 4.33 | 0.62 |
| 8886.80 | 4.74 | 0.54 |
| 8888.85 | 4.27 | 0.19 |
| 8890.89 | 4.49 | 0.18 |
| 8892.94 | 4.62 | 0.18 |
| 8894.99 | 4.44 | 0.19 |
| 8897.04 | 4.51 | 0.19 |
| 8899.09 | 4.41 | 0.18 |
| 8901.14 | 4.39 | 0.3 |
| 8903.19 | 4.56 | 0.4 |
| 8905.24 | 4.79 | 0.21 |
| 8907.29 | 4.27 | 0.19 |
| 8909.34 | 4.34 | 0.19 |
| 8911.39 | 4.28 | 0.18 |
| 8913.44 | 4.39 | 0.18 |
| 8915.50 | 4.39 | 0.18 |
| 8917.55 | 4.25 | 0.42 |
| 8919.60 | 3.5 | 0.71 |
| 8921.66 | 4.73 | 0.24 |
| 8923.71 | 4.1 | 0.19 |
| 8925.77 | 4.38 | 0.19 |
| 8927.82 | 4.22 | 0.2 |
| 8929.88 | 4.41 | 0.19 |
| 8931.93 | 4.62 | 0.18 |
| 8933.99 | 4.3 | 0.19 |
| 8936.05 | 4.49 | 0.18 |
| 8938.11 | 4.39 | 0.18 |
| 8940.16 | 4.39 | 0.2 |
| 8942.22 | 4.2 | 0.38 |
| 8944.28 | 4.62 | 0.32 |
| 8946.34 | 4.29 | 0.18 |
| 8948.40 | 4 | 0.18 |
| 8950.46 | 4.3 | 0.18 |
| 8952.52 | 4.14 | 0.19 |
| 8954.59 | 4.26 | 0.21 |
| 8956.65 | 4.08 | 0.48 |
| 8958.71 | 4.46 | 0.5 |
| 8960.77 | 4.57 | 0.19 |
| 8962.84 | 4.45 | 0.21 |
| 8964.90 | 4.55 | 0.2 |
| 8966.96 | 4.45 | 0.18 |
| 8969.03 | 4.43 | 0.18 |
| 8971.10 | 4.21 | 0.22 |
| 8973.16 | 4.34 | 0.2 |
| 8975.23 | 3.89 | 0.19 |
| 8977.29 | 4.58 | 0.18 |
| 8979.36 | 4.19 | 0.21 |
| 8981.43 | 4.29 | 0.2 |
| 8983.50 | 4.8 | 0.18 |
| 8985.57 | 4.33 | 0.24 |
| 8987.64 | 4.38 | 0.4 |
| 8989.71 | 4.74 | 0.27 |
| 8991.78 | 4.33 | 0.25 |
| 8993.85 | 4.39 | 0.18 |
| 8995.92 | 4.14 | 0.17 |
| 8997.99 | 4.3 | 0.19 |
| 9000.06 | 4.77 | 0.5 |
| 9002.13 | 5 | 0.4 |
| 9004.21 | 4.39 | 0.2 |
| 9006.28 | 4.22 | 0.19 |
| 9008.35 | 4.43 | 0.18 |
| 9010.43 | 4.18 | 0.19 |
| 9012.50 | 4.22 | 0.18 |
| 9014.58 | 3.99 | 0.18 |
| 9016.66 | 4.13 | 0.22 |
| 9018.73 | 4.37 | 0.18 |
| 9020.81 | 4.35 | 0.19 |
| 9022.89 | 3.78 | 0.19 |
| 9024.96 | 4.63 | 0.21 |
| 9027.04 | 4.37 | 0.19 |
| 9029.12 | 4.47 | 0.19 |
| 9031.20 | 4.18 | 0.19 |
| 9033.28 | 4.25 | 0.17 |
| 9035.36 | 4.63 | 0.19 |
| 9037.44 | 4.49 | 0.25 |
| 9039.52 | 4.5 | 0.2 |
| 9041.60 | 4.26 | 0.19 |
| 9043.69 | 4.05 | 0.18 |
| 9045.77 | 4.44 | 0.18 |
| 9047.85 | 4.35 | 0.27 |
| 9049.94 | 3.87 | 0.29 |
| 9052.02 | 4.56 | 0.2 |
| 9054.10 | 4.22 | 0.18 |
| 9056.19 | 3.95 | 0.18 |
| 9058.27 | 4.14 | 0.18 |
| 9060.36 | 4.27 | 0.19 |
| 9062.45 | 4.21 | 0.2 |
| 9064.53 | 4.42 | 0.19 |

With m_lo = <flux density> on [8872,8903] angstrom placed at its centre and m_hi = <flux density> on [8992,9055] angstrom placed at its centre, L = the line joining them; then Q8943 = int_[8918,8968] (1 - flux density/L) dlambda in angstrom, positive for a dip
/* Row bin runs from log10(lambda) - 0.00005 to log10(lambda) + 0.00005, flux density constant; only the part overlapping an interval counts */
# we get 0.9 angstrom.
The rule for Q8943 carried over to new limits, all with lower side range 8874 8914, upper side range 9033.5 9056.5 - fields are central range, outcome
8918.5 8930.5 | 0.58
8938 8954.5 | 0.47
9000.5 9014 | -0.19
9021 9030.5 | 0.04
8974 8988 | 0.08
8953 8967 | 0.02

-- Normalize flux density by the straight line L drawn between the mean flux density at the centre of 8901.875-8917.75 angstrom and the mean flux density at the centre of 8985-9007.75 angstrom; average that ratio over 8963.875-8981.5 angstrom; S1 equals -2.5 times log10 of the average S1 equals 0.03 mag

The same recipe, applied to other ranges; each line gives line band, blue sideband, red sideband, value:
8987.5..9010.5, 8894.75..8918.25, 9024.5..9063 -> -0.03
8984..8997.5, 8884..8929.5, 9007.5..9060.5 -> -0.02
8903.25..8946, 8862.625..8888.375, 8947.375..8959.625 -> -0.02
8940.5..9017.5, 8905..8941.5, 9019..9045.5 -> 0.00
